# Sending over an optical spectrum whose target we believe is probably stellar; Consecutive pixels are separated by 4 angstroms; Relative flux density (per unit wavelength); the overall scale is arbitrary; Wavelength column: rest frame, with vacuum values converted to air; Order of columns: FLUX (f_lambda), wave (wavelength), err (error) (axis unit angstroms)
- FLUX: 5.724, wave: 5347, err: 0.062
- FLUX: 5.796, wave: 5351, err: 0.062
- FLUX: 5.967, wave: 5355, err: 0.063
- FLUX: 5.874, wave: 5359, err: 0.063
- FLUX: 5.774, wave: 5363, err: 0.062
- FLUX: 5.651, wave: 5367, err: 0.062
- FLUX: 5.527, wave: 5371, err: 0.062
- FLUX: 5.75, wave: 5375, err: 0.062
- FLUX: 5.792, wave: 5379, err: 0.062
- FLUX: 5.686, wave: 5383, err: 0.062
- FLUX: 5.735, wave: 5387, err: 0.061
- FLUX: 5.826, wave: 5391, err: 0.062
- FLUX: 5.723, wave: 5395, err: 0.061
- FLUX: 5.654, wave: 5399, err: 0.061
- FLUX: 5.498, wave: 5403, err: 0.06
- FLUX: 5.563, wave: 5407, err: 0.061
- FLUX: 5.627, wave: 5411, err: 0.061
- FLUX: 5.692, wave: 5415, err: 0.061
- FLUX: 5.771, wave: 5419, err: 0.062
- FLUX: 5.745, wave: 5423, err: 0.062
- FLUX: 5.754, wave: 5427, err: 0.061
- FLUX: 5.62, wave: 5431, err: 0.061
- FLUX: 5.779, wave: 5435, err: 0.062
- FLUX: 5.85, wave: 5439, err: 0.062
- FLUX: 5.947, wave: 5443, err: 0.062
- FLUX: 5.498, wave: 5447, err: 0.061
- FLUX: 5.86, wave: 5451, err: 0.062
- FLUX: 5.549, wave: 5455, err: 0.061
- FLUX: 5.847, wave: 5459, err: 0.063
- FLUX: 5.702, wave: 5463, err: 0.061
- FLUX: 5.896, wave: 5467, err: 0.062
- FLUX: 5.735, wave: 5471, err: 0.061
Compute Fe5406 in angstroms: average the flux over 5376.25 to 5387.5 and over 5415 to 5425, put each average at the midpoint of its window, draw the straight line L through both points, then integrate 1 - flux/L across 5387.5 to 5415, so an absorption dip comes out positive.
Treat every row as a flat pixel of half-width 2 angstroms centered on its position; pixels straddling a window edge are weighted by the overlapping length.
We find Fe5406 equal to 0.41 angstroms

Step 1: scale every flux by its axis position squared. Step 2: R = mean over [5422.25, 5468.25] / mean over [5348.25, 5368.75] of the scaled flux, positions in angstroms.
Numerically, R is 1.0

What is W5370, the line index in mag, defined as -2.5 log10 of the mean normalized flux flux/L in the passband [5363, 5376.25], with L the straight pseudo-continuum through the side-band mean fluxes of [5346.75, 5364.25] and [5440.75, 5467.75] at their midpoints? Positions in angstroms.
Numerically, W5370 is 0.03 mag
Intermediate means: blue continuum 5.84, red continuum 5.75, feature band 5.66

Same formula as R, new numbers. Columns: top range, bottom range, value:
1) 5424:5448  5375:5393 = 1.02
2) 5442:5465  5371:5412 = 1.03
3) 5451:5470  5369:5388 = 1.04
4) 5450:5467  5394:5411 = 1.05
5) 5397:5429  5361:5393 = 1.00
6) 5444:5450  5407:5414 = 1.02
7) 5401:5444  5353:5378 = 1.01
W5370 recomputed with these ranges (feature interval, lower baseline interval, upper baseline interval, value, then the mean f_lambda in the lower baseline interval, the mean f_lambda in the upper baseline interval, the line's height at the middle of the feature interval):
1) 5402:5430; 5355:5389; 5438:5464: 0.01 mag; 5.74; 5.75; 5.74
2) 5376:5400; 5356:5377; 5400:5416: -0.02 mag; 5.73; 5.59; 5.66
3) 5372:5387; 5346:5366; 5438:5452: 0.02 mag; 5.82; 5.78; 5.81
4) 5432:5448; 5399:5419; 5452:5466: -0.02 mag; 5.62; 5.72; 5.68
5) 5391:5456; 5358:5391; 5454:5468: 0.01 mag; 5.73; 5.75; 5.74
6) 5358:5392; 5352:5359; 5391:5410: 0.01 mag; 5.92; 5.63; 5.79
